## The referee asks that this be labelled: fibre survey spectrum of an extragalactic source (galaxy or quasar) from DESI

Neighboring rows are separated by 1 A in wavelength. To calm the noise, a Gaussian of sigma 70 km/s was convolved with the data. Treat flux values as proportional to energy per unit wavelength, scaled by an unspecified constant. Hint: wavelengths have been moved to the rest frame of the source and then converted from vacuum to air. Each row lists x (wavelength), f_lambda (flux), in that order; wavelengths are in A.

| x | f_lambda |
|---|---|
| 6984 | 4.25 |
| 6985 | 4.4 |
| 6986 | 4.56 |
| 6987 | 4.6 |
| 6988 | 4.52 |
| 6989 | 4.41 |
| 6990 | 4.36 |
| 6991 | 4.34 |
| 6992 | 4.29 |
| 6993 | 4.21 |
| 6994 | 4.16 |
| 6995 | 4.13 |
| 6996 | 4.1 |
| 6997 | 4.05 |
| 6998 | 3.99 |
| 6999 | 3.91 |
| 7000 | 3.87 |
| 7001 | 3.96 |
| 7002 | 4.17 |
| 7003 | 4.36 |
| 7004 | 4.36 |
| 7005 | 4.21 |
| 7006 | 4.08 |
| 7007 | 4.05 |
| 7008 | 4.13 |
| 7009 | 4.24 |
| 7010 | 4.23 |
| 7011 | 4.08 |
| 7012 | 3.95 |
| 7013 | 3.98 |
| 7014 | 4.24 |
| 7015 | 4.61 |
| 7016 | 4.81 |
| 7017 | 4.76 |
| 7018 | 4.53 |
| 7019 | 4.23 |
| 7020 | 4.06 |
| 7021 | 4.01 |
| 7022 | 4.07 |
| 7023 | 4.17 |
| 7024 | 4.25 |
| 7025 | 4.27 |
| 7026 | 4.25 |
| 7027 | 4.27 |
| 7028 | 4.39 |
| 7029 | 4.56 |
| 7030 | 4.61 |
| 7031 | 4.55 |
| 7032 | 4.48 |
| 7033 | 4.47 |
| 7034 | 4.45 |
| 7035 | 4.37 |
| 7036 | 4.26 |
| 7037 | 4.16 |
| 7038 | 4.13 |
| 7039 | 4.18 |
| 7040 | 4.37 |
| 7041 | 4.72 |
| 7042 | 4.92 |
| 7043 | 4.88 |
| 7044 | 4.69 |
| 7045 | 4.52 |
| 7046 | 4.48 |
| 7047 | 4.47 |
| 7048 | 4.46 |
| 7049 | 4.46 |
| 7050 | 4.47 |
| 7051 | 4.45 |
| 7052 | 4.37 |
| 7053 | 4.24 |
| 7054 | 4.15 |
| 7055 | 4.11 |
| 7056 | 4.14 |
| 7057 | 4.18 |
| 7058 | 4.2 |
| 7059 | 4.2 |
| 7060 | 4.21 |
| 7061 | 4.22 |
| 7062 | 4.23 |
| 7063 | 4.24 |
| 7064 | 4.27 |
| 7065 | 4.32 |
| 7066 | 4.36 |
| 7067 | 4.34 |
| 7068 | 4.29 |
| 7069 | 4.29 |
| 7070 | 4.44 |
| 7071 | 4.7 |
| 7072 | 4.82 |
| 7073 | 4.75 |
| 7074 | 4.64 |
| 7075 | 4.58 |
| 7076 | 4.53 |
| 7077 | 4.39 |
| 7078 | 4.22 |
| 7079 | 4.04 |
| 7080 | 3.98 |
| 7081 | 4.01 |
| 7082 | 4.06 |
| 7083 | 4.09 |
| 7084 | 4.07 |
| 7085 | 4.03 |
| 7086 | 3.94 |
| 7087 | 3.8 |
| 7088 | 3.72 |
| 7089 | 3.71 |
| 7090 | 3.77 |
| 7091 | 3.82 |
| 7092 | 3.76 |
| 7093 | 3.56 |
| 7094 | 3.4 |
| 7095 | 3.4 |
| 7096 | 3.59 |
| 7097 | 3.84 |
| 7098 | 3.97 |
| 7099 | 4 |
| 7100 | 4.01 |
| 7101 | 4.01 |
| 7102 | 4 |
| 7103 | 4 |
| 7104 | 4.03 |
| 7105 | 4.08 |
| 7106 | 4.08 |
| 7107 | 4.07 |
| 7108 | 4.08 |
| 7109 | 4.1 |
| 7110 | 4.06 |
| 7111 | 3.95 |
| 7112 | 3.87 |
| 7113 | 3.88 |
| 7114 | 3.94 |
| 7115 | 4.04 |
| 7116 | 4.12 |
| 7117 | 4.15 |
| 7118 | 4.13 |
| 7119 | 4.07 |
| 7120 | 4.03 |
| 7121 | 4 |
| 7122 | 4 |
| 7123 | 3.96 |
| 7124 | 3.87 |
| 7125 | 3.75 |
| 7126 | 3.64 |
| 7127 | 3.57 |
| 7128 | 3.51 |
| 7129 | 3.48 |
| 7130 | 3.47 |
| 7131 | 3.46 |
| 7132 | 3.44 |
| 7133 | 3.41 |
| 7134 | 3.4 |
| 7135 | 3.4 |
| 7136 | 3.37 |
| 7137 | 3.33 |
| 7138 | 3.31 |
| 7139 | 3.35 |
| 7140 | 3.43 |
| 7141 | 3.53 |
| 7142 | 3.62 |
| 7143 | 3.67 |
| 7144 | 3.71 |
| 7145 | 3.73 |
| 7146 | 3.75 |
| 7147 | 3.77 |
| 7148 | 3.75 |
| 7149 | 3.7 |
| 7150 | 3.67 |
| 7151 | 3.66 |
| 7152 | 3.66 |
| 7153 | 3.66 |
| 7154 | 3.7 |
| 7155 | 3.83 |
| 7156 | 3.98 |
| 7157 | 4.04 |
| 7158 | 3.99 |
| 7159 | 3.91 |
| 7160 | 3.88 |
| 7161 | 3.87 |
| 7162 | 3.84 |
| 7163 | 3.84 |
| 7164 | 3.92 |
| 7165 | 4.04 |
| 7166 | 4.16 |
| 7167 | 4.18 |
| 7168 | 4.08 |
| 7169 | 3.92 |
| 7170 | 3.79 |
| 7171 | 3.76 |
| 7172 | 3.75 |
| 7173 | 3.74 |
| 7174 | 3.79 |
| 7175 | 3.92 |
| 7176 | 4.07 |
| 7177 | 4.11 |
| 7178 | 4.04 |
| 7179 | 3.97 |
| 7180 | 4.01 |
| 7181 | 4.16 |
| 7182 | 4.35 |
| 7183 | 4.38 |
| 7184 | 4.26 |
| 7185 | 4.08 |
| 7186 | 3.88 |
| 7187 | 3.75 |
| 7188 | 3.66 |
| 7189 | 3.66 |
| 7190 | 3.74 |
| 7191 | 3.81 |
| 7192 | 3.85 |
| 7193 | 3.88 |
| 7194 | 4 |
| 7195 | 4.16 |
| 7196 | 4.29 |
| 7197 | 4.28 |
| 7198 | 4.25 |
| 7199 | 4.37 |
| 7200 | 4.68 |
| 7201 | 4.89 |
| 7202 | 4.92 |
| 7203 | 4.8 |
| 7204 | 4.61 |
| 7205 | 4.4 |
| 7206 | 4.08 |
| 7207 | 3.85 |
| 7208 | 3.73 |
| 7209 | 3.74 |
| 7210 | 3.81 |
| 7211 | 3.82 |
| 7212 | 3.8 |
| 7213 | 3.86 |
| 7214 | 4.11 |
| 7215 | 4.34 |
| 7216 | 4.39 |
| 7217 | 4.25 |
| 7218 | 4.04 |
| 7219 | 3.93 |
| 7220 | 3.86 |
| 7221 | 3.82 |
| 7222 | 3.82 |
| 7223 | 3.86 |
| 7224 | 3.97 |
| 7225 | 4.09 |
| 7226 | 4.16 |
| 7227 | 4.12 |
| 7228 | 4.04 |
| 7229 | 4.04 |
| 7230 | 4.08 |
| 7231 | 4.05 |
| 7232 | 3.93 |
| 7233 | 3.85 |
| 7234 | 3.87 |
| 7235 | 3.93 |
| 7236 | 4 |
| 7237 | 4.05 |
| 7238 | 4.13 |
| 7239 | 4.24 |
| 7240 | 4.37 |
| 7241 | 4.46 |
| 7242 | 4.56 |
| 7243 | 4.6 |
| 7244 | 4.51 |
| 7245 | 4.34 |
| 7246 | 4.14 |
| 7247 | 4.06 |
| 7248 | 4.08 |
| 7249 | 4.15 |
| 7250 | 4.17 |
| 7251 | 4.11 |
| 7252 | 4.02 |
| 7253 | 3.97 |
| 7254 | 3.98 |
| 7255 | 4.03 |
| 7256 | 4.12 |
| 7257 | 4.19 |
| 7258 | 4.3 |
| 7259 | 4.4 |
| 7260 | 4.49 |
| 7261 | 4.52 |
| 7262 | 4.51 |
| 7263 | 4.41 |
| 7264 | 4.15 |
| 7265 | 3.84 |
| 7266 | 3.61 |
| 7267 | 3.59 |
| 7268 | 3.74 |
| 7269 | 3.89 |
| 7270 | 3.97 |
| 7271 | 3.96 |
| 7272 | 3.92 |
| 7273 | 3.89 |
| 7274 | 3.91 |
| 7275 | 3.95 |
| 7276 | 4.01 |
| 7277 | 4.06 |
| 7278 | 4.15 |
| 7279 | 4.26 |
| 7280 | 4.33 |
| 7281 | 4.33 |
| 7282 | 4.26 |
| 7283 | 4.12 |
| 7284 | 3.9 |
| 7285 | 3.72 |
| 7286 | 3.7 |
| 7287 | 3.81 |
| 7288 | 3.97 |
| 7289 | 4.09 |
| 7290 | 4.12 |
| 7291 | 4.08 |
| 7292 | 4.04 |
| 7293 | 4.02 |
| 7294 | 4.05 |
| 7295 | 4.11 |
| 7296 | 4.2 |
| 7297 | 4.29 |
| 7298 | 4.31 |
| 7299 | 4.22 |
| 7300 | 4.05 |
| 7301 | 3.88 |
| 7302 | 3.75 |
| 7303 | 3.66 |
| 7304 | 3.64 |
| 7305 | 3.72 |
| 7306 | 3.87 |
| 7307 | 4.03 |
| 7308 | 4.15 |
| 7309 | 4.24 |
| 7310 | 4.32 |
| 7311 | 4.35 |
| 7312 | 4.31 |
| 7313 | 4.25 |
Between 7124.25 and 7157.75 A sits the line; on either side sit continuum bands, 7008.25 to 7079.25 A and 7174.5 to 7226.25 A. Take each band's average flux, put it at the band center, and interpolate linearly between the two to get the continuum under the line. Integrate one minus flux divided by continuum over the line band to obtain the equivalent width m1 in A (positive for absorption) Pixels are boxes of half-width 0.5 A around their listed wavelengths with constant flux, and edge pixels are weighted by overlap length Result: 4.7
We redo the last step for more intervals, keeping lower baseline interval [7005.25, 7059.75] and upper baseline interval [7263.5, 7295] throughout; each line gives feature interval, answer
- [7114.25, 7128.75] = 1.04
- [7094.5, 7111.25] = 1.11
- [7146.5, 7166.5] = 1.52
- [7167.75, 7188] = 0.73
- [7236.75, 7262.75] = -1.47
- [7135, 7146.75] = 1.84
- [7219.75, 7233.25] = 0.26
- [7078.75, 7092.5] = 1.13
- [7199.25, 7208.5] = -0.78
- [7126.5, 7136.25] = 1.73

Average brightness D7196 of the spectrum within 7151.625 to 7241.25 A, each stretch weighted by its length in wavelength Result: 4.03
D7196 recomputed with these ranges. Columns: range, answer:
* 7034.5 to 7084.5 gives 4.35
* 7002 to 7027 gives 4.25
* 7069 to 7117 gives 4.05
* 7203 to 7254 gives 4.09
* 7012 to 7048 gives 4.4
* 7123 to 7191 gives 3.78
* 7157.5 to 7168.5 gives 3.97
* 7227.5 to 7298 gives 4.1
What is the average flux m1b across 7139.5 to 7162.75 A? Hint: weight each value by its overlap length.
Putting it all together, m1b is 3.76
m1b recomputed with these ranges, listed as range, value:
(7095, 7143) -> 3.79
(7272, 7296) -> 4.04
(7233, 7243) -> 4.18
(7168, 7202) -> 4.05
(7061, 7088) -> 4.27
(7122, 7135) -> 3.59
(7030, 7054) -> 4.46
